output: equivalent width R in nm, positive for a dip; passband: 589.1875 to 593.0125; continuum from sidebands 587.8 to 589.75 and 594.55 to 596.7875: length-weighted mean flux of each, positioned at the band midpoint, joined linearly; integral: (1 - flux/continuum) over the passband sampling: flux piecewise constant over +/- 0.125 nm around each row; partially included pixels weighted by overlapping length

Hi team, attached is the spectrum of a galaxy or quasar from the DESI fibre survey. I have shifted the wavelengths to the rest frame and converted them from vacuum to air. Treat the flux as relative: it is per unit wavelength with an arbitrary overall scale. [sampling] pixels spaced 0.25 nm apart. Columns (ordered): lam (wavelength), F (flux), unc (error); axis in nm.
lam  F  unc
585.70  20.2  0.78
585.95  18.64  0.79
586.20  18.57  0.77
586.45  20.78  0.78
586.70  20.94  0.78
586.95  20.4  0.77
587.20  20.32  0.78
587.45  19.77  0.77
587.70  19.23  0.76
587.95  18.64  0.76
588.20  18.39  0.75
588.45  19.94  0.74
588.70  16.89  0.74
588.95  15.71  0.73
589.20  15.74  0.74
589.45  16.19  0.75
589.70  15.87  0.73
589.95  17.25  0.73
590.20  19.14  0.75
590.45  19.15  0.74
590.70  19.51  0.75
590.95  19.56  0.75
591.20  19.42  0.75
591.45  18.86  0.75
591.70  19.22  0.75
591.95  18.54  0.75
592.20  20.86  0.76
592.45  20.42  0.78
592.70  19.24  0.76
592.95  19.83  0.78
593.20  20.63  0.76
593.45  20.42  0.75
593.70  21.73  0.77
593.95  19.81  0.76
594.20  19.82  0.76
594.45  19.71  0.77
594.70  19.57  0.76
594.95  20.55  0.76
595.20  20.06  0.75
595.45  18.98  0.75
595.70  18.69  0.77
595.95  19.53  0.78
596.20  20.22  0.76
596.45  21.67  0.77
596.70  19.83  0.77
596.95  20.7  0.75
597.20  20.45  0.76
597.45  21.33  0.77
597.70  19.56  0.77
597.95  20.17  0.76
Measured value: -0.123 nm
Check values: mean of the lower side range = 17.2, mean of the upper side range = 19.9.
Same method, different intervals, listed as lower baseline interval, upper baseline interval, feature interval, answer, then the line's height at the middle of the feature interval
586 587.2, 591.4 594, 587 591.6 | 0.390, 20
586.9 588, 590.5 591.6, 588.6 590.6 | 0.251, 19.5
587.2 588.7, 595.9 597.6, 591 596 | 0.056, 20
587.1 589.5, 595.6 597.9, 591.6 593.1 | -0.045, 19.1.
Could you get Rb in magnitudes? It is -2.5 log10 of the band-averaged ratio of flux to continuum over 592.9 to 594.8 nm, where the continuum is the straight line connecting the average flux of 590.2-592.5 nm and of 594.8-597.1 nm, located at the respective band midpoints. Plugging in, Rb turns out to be -0.02 mag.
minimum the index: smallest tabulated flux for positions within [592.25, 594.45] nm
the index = 19.24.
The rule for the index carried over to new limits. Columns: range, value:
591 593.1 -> 18.54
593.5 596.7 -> 18.69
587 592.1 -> 15.71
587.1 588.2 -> 18.39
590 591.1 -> 19.14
